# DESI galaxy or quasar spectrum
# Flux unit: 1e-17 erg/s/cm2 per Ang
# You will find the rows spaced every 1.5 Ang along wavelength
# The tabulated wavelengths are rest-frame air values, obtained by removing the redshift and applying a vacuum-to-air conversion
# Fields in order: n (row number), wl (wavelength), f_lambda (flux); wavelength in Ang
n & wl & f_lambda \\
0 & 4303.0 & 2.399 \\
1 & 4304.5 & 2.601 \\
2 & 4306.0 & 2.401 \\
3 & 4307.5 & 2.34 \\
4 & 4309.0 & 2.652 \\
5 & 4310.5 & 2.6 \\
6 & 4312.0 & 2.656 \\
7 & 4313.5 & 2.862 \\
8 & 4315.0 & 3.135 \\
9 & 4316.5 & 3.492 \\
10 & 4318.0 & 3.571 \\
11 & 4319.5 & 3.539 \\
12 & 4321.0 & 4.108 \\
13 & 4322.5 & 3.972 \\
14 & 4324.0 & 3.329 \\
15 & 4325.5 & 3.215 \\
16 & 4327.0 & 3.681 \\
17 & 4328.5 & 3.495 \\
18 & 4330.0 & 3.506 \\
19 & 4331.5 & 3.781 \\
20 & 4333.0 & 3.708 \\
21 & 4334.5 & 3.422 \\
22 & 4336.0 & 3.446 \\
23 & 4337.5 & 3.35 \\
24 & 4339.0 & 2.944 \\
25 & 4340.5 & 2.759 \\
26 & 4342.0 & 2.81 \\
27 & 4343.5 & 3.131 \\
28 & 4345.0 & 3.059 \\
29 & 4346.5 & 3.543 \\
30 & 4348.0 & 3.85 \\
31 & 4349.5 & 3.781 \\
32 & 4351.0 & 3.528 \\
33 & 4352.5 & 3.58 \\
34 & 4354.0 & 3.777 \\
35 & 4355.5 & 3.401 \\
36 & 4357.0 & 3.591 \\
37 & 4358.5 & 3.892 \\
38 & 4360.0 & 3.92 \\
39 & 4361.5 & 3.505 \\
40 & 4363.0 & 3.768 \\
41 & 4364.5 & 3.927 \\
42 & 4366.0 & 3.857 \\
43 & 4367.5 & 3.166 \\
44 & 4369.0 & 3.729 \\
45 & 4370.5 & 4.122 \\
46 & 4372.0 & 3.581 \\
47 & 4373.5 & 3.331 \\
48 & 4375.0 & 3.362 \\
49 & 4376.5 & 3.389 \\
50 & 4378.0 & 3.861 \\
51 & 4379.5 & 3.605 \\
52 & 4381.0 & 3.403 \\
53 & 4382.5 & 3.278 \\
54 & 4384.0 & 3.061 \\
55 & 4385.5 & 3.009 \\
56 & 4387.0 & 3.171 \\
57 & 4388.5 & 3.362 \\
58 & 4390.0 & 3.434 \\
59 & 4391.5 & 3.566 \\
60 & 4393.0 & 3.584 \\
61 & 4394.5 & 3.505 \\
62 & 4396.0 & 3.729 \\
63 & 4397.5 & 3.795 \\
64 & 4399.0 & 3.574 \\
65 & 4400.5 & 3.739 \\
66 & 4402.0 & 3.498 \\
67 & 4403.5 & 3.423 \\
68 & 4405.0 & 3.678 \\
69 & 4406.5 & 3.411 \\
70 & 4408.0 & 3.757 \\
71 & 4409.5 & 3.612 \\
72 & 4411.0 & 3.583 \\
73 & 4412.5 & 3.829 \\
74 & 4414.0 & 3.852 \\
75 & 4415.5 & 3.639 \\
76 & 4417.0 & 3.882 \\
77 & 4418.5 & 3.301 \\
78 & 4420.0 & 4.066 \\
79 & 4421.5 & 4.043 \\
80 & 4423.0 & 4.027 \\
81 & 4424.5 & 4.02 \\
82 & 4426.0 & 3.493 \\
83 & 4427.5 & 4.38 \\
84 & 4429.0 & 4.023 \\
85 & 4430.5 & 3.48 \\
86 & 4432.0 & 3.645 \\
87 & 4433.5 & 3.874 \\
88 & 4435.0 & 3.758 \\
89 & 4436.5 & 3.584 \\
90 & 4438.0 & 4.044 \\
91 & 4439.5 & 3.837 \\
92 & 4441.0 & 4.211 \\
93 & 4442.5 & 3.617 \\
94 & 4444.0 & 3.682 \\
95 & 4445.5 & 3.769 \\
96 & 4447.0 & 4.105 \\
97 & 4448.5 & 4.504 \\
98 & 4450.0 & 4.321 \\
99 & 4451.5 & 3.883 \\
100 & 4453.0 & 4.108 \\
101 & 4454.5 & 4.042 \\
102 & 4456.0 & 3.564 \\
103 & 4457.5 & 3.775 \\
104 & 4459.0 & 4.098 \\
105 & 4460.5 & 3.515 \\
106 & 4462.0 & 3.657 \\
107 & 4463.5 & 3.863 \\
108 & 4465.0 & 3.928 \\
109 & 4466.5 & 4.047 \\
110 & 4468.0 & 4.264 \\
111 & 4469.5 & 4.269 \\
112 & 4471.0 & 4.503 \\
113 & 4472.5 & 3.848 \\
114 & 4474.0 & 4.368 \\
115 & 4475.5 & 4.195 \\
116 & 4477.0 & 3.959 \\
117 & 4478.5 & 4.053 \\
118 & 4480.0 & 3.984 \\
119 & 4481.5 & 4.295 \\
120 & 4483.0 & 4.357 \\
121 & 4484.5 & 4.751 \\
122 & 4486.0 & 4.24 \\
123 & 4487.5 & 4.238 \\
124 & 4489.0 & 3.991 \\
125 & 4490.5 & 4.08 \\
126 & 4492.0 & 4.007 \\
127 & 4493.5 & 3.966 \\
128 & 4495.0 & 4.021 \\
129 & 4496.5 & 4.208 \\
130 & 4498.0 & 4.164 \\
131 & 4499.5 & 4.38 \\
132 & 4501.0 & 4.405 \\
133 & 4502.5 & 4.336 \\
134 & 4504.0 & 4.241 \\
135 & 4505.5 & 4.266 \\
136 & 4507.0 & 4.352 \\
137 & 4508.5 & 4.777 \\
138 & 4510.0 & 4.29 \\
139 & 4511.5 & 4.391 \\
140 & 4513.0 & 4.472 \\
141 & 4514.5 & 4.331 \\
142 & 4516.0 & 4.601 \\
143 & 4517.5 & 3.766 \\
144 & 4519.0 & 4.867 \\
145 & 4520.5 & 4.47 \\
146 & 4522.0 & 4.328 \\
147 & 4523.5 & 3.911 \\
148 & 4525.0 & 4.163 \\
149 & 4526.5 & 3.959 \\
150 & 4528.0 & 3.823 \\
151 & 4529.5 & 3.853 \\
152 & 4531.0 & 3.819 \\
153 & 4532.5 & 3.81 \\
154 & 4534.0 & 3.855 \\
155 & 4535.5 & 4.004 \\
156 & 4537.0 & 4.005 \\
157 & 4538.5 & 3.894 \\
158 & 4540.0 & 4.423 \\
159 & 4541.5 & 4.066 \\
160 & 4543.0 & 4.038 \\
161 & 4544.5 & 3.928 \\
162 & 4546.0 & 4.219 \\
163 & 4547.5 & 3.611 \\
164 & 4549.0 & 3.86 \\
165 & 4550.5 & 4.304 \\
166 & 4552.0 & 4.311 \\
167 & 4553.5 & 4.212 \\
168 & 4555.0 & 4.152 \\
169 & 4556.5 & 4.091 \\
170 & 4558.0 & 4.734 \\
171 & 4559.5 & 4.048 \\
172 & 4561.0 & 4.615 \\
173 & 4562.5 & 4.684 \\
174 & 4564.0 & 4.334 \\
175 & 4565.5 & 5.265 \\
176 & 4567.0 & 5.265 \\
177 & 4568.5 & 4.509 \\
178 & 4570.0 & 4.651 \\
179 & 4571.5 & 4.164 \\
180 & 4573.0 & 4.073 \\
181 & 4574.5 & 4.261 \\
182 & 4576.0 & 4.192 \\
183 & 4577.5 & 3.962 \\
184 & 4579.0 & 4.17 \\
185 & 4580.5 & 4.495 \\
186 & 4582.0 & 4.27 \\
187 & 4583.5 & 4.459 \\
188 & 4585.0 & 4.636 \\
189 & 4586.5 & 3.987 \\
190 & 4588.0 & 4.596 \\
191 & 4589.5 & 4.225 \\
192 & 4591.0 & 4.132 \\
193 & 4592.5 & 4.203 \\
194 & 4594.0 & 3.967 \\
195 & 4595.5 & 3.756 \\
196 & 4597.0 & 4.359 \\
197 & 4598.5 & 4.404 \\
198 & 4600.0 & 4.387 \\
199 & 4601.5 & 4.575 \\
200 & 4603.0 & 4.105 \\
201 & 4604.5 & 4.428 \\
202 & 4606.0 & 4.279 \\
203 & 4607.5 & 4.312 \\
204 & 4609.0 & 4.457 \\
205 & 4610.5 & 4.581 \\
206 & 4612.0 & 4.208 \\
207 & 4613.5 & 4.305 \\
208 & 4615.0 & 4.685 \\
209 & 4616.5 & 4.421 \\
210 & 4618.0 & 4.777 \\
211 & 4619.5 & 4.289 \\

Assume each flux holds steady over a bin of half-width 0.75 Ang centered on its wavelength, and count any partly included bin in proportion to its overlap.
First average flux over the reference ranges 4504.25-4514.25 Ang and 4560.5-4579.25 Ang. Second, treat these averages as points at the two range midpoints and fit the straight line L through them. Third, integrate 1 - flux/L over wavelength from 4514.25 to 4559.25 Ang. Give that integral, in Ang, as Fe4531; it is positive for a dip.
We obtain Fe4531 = 3.4 Ang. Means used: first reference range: 4.41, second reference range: 4.48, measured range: 4.11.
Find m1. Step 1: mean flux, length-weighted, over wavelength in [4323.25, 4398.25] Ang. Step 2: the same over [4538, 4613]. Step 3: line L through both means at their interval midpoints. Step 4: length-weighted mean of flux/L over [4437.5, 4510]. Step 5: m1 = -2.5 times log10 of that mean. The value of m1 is -0.05 mag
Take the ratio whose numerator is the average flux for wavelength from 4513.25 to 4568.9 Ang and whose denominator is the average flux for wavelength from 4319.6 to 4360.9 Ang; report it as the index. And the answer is 1.20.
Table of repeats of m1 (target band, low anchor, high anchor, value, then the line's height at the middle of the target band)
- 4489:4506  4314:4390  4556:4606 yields -0.035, 4.05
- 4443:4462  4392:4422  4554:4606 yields -0.023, 3.85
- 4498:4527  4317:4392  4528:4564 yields -0.086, 4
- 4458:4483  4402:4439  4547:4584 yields -0.025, 3.97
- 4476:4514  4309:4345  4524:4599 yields -0.077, 3.96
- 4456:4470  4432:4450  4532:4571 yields 0.021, 3.98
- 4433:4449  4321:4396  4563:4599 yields -0.024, 3.81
